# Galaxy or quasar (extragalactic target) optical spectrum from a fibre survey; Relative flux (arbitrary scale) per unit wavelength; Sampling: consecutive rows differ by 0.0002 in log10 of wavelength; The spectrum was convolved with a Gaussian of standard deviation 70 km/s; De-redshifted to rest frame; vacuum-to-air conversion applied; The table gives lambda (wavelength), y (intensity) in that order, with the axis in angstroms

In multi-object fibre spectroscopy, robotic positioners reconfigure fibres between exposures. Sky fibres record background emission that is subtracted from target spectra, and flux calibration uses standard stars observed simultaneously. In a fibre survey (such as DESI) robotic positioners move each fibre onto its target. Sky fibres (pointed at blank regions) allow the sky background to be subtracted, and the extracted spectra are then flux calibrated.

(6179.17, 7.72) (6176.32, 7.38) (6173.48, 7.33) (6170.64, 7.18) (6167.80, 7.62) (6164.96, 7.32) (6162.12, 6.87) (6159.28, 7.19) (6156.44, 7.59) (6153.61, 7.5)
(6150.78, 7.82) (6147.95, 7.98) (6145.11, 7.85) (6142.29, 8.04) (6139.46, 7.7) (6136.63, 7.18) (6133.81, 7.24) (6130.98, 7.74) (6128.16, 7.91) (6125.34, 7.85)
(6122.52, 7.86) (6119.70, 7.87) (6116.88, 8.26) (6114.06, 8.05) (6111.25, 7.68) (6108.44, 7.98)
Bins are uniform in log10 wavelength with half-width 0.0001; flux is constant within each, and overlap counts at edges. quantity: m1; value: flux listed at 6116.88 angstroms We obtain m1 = 8.26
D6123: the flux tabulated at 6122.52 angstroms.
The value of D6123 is 7.86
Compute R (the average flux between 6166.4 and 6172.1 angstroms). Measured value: 7.4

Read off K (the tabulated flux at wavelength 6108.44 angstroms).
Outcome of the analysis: 7.98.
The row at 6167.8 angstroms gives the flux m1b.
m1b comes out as 7.62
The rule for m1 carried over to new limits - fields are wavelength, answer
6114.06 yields 8.05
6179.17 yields 7.72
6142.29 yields 8.04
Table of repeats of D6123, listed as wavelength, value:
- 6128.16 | 7.91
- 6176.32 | 7.38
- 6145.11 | 7.85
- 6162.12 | 6.87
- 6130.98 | 7.74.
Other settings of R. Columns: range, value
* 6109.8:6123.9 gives 7.95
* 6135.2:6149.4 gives 7.75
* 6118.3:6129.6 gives 7.87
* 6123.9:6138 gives 7.59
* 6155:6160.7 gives 7.39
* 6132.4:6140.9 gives 7.38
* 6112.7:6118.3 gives 8.15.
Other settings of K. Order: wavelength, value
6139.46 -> 7.7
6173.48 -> 7.33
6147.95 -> 7.98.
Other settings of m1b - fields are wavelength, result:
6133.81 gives 7.24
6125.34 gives 7.85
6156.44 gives 7.59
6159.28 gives 7.19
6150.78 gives 7.82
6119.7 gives 7.87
